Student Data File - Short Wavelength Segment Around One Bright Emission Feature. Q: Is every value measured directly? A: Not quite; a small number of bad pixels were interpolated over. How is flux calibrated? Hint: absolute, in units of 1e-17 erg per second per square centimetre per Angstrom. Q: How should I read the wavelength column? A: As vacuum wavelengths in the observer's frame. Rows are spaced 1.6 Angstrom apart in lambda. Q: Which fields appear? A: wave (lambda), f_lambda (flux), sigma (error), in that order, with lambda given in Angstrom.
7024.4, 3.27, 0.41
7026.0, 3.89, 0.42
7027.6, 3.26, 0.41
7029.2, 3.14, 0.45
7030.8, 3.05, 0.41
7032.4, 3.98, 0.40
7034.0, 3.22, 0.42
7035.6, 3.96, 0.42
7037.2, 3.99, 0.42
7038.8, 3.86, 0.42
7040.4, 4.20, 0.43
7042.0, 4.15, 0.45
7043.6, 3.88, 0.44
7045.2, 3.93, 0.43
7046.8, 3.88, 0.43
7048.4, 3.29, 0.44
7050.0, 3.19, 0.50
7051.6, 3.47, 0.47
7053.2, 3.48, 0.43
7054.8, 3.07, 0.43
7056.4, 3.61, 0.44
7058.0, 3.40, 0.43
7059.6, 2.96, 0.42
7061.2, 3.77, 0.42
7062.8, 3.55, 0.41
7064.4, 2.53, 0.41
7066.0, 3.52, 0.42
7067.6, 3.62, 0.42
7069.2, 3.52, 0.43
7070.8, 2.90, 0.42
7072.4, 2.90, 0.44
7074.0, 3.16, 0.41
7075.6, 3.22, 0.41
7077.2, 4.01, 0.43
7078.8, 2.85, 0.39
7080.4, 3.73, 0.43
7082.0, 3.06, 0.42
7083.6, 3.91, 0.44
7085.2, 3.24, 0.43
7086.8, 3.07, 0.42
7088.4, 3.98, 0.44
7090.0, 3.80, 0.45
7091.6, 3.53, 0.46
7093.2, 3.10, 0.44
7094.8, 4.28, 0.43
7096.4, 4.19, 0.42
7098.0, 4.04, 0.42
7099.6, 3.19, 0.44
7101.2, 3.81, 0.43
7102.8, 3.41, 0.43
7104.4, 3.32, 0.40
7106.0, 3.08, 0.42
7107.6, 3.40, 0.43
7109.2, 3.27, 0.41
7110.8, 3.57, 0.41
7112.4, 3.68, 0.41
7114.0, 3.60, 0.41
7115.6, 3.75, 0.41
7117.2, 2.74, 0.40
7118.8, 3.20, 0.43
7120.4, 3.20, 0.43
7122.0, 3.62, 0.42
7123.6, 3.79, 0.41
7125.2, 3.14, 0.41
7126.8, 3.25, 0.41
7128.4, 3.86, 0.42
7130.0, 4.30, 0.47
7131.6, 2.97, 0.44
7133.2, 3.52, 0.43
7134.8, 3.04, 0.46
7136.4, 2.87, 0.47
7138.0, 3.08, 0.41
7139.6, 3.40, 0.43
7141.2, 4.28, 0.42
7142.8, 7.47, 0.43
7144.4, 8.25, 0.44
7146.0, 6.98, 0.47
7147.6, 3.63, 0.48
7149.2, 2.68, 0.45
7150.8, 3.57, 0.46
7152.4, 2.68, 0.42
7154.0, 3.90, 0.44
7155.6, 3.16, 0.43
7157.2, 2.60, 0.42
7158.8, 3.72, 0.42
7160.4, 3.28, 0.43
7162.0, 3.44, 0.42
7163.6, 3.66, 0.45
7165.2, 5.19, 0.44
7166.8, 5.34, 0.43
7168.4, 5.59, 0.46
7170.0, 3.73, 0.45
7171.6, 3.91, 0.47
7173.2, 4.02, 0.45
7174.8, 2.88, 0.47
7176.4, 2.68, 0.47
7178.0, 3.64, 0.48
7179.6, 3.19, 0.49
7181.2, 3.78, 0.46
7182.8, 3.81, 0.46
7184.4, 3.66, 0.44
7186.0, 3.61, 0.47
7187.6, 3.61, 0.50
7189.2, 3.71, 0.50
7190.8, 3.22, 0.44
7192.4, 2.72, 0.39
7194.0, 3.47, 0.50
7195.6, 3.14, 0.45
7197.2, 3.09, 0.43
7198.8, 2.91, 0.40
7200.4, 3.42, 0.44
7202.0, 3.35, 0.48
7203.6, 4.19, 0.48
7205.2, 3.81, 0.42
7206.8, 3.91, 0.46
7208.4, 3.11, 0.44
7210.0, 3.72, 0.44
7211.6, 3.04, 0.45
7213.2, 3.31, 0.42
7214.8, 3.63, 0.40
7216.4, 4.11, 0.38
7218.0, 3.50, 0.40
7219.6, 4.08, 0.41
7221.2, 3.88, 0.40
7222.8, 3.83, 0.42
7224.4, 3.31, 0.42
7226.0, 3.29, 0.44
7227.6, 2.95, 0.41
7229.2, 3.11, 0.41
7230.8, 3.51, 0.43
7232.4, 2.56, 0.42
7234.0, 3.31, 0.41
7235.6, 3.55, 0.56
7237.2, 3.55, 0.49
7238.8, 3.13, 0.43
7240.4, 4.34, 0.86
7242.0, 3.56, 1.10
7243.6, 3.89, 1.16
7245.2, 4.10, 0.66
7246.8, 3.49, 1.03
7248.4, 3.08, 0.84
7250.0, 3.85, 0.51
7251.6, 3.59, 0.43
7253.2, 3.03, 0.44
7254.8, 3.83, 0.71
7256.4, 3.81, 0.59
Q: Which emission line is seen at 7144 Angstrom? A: Halpha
